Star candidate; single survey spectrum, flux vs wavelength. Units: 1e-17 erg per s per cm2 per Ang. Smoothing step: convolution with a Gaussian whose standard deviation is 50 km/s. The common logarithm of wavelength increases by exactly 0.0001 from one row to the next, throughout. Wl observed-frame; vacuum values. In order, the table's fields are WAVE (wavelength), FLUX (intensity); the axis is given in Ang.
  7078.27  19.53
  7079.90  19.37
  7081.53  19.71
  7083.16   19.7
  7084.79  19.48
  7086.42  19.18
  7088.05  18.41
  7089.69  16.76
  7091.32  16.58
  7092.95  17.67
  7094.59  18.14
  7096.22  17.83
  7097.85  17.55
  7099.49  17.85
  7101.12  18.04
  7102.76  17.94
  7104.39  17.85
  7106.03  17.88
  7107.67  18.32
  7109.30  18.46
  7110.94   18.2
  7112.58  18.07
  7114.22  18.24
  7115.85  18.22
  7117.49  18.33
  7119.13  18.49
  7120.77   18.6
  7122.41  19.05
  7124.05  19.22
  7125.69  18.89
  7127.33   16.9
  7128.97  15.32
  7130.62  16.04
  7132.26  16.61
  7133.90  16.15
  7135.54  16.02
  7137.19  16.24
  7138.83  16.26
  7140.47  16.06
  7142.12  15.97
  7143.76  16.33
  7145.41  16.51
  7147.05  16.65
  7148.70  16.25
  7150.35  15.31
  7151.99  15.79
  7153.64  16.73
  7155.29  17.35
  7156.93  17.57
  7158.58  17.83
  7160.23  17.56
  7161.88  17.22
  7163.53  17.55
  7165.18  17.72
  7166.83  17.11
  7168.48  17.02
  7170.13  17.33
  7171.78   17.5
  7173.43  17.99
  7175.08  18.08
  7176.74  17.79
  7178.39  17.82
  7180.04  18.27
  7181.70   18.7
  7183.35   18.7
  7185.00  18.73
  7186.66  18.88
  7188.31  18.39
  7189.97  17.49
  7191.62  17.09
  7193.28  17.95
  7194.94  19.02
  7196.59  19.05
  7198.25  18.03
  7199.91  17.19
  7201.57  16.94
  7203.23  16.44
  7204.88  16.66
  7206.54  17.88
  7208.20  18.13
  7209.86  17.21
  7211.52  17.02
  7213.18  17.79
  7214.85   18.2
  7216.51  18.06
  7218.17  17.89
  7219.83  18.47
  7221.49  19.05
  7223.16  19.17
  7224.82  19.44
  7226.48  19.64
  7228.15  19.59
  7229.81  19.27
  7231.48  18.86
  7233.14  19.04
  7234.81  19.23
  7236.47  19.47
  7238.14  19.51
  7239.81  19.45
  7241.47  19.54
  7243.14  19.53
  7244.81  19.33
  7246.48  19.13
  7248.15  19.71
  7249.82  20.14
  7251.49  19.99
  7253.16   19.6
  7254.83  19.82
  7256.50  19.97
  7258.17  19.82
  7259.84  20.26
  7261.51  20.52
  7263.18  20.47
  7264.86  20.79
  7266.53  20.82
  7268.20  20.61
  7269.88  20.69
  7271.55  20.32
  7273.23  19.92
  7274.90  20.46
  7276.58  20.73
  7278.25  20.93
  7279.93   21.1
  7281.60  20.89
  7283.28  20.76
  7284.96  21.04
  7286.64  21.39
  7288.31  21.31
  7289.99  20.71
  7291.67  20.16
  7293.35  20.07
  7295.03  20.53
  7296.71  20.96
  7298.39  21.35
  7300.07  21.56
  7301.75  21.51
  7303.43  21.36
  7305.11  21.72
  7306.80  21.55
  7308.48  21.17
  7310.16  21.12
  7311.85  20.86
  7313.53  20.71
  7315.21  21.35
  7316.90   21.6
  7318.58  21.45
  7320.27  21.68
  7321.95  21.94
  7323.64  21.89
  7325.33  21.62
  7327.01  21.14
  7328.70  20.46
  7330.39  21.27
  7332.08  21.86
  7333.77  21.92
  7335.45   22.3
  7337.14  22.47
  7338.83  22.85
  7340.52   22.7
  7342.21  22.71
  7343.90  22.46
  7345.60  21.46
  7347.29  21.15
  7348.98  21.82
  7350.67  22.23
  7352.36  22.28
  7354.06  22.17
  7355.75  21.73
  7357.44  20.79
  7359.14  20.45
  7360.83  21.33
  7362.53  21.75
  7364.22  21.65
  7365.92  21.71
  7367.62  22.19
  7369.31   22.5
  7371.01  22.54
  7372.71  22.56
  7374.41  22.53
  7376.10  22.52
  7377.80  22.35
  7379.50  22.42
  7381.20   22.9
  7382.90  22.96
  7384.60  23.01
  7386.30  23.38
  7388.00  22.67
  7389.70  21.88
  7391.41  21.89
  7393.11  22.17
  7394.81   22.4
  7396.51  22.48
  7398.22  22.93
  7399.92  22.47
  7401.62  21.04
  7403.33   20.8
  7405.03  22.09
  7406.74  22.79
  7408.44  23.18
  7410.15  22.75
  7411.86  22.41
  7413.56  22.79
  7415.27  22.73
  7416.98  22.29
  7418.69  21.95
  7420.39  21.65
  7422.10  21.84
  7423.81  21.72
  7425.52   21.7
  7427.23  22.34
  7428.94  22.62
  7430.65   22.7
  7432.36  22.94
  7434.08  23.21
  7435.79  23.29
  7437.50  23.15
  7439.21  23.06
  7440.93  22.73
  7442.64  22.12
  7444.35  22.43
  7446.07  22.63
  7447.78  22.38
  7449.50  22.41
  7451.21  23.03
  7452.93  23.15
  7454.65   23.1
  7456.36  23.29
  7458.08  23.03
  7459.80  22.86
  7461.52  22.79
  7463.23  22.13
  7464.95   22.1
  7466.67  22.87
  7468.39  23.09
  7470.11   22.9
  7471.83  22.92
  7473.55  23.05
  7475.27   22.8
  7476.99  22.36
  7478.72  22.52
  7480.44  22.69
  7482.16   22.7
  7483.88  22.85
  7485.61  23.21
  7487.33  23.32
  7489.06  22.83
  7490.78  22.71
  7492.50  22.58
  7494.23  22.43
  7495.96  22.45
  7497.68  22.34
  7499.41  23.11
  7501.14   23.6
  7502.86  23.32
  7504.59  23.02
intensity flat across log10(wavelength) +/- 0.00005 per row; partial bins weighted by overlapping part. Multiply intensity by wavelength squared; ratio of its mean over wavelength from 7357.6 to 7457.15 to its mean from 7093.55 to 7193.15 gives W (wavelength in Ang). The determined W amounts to 1.38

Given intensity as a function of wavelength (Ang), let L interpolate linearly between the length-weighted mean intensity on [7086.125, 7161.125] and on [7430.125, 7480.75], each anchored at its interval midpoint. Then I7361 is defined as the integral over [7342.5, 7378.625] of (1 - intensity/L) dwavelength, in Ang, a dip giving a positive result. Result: -1.2 Ang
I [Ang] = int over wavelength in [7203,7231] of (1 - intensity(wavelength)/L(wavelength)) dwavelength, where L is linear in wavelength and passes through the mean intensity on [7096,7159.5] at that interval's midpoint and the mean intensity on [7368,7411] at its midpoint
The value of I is 1.2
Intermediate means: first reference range 17.3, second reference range 22.4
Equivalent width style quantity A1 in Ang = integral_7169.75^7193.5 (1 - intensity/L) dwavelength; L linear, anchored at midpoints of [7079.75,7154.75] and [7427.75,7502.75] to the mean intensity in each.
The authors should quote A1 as 0.6 Ang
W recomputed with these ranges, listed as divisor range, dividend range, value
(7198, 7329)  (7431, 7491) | 1.21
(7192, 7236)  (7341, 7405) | 1.26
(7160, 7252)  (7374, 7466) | 1.30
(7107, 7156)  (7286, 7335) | 1.30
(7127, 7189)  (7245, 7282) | 1.22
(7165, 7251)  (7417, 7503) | 1.32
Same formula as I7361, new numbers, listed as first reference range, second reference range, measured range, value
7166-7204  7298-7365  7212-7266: -0.3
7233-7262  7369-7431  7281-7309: -0.7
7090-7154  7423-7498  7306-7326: -1.0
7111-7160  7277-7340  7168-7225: 1.9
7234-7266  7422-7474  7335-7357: -1.0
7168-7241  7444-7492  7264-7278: -0.8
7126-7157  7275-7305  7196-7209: 0.5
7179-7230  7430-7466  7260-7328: -3.9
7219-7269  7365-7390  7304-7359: -0.3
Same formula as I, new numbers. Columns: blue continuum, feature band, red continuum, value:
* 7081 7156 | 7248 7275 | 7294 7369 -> 0.03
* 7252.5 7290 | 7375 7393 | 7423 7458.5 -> -0.48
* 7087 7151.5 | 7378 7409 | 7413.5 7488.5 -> -0.94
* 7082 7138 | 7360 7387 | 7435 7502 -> -1.14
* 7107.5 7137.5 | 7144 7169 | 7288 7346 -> 1.91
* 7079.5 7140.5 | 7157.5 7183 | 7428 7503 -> 1.32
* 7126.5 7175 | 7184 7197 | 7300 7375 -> -0.37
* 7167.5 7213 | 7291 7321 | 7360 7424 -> -1.12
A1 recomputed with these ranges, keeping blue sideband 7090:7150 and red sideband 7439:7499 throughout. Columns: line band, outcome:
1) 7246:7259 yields -0.25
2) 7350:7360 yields -0.29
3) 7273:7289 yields -0.83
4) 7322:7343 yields -1.31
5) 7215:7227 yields 0.11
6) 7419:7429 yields 0.05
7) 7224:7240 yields -0.20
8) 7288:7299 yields -0.35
